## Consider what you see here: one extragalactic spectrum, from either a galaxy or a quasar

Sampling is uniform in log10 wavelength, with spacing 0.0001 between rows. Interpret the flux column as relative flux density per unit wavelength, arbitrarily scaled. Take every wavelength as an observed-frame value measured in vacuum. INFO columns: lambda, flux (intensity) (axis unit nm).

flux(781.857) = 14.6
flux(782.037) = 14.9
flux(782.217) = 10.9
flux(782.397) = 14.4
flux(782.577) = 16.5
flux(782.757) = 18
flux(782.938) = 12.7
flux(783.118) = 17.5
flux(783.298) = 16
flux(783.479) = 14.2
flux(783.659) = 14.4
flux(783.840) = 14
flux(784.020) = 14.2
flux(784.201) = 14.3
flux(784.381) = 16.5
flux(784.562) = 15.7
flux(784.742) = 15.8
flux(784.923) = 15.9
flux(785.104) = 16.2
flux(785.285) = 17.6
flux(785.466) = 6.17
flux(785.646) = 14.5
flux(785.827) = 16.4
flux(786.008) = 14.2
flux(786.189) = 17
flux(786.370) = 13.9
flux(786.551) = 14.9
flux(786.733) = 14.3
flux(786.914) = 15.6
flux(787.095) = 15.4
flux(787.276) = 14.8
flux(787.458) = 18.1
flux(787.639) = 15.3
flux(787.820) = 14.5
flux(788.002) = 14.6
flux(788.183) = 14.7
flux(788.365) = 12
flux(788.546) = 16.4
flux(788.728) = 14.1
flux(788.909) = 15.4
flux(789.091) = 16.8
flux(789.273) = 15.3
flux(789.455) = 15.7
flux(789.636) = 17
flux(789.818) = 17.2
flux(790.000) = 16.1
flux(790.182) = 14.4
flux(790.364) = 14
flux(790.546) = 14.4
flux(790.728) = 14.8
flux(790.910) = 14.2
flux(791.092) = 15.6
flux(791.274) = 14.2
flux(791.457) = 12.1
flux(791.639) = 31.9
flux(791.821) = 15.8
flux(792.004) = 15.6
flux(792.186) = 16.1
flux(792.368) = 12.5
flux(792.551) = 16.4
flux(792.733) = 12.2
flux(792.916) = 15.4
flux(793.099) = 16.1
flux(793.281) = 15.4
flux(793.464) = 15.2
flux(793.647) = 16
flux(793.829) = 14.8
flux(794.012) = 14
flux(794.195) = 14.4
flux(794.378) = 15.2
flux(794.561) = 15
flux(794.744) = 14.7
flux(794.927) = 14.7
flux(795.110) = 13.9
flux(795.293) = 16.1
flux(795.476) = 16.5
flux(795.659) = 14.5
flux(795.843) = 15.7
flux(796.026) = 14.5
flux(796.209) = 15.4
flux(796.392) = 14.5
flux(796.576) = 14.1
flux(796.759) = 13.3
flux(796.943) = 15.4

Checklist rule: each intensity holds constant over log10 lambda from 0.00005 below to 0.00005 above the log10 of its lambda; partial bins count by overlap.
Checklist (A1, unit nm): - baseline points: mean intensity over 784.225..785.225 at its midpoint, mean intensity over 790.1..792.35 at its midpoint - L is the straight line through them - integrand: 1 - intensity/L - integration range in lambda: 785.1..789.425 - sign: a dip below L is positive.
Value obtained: 0.287 nm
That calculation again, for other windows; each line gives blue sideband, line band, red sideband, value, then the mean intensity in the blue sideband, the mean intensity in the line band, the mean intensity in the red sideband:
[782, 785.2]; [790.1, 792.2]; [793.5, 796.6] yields -0.15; 15.1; 16.1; 15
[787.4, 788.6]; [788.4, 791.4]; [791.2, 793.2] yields 0.05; 15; 15.3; 16.2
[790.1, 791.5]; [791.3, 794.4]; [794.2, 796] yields -0.25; 14.3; 15.8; 15.1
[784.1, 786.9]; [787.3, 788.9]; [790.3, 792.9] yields 0.03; 14.9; 15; 15.7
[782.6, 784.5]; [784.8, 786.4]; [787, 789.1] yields 0.05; 15.2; 14.7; 15.1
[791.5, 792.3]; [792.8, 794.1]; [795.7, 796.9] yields 0.17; 19.2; 15.2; 14.6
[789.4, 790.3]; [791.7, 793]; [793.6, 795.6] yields 0.02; 16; 15.2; 15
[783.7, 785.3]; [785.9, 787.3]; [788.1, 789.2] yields 0.01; 15.4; 15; 14.9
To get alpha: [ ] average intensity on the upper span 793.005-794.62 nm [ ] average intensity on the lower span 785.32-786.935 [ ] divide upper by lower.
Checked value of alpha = 1.07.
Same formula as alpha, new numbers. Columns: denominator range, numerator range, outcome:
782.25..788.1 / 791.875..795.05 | 0.99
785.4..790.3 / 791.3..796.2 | 1.03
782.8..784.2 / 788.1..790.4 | 1.04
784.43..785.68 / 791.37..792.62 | 1.18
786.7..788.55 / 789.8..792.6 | 1.06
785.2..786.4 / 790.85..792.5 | 1.16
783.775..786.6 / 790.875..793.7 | 1.07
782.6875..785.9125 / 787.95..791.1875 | 1.01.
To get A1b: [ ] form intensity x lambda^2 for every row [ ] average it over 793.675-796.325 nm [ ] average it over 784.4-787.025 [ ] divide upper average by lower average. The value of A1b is 1.0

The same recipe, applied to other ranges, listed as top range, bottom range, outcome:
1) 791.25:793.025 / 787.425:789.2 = 1.09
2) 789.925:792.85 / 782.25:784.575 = 1.05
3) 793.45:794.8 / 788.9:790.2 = 0.94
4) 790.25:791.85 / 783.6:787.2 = 1.12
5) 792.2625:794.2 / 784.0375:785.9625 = 1.02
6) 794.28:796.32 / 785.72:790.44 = 1.00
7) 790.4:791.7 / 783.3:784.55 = 1.12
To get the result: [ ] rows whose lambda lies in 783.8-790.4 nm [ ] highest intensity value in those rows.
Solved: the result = 18.1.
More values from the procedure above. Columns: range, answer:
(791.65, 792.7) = 16.4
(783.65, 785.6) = 17.6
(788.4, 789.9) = 17.2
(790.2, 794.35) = 31.9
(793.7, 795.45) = 16.1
